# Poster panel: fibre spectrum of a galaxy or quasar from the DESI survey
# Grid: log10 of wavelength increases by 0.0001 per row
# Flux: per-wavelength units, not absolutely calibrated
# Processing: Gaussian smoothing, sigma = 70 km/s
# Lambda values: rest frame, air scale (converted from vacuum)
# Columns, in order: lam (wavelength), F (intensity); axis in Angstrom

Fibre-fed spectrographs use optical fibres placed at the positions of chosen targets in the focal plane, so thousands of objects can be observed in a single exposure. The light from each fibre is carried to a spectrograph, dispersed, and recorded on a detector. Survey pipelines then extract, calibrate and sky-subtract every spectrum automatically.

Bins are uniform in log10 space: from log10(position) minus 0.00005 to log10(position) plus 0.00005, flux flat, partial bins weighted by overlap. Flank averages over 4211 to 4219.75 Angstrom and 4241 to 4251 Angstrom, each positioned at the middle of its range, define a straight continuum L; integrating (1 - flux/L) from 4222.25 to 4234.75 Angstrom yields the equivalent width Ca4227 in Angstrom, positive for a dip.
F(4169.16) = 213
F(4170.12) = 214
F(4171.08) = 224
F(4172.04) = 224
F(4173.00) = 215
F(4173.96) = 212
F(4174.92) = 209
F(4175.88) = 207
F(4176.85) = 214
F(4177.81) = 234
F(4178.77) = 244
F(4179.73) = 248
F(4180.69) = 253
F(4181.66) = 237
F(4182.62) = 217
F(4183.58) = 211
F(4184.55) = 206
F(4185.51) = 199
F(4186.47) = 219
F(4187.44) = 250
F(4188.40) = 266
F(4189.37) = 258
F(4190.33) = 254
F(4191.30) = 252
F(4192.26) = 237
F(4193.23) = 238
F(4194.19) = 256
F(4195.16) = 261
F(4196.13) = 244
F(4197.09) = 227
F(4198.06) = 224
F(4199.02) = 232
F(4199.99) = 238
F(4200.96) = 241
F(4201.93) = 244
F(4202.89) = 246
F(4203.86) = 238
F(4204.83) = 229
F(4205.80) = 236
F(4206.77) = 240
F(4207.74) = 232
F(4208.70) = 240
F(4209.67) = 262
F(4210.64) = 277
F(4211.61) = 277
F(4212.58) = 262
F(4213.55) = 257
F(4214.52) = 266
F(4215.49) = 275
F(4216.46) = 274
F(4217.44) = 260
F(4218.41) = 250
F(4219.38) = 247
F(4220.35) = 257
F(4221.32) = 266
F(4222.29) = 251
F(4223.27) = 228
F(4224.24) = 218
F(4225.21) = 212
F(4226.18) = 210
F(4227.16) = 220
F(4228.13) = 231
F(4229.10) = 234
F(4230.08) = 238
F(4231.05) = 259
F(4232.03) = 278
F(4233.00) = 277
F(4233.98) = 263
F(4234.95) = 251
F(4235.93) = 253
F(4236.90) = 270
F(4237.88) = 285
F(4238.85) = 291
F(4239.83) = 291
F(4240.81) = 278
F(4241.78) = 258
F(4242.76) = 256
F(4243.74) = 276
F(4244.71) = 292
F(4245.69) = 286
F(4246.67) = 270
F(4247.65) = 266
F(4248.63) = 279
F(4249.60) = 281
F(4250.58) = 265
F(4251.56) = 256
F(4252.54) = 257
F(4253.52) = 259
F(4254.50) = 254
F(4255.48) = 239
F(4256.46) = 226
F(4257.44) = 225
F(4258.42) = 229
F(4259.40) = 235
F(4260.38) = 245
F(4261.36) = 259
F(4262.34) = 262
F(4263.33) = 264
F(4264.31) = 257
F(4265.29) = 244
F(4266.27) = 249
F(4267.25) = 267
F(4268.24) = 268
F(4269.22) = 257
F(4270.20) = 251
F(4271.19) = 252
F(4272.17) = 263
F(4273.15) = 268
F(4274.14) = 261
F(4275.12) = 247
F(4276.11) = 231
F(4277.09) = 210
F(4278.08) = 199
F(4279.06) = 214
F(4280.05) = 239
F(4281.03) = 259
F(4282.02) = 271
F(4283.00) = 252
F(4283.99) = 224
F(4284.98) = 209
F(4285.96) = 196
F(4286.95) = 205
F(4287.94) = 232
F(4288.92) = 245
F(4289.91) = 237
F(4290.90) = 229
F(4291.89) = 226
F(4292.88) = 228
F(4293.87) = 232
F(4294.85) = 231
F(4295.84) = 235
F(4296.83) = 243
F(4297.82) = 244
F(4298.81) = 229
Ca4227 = 1.3 Angstrom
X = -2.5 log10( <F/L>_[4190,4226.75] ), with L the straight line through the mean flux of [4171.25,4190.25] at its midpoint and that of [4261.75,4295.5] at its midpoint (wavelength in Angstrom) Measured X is -0.066 mag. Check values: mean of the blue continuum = 228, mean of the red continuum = 241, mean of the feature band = 246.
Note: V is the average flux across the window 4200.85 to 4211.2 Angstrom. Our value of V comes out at 245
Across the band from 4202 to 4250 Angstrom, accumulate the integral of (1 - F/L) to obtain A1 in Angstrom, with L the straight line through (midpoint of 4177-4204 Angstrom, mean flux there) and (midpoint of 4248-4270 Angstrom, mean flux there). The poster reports -2.1 Angstrom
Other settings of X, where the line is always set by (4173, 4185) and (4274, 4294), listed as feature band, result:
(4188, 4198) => -0.107 mag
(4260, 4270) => -0.126 mag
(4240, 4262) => -0.138 mag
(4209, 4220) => -0.167 mag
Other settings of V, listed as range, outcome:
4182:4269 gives 251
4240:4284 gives 254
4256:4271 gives 249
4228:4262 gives 261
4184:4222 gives 247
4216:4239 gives 250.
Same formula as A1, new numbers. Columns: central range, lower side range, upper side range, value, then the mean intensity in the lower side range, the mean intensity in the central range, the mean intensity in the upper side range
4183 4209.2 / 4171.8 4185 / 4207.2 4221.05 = 0.41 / 224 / 238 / 260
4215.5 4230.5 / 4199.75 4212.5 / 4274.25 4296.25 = 0.15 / 247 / 241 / 230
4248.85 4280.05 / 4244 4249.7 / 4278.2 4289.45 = 0.91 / 279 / 248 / 231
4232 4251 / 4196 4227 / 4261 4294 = -2.32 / 245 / 273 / 241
